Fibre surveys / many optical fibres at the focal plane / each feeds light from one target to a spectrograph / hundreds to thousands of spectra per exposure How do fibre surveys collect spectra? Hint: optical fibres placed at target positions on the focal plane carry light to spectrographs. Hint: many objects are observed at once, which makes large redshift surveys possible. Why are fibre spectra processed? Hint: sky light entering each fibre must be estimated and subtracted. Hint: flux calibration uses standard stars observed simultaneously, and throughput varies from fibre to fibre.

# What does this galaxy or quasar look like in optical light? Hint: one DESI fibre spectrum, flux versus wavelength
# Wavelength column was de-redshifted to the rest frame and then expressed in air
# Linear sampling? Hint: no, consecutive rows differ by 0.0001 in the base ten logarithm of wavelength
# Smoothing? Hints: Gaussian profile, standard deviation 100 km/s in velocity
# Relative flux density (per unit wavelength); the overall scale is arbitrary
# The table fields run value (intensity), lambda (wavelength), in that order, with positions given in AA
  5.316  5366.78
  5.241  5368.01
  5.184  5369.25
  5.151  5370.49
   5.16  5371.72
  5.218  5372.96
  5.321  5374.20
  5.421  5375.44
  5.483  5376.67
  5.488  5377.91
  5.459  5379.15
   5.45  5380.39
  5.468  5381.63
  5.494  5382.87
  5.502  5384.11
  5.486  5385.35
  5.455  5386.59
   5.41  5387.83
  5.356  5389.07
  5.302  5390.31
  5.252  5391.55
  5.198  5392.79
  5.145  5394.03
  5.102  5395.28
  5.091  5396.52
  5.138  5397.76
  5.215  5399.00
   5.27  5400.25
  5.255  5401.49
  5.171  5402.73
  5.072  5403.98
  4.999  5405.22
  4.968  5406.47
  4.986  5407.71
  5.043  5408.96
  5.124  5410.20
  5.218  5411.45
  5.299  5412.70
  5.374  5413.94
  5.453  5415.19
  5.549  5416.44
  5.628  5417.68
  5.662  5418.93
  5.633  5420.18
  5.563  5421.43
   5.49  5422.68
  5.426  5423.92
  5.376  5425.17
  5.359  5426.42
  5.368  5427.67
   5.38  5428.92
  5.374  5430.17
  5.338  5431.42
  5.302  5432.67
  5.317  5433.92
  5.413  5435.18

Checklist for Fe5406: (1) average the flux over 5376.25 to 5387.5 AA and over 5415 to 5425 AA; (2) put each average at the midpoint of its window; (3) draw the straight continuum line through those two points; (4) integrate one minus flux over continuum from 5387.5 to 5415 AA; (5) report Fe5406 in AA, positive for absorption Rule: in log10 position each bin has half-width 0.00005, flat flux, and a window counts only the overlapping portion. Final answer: 1.6 AA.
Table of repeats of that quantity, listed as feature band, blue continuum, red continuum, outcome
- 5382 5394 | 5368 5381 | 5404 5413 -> -0.33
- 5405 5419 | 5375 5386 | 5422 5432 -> 0.39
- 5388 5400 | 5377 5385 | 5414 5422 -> 0.64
